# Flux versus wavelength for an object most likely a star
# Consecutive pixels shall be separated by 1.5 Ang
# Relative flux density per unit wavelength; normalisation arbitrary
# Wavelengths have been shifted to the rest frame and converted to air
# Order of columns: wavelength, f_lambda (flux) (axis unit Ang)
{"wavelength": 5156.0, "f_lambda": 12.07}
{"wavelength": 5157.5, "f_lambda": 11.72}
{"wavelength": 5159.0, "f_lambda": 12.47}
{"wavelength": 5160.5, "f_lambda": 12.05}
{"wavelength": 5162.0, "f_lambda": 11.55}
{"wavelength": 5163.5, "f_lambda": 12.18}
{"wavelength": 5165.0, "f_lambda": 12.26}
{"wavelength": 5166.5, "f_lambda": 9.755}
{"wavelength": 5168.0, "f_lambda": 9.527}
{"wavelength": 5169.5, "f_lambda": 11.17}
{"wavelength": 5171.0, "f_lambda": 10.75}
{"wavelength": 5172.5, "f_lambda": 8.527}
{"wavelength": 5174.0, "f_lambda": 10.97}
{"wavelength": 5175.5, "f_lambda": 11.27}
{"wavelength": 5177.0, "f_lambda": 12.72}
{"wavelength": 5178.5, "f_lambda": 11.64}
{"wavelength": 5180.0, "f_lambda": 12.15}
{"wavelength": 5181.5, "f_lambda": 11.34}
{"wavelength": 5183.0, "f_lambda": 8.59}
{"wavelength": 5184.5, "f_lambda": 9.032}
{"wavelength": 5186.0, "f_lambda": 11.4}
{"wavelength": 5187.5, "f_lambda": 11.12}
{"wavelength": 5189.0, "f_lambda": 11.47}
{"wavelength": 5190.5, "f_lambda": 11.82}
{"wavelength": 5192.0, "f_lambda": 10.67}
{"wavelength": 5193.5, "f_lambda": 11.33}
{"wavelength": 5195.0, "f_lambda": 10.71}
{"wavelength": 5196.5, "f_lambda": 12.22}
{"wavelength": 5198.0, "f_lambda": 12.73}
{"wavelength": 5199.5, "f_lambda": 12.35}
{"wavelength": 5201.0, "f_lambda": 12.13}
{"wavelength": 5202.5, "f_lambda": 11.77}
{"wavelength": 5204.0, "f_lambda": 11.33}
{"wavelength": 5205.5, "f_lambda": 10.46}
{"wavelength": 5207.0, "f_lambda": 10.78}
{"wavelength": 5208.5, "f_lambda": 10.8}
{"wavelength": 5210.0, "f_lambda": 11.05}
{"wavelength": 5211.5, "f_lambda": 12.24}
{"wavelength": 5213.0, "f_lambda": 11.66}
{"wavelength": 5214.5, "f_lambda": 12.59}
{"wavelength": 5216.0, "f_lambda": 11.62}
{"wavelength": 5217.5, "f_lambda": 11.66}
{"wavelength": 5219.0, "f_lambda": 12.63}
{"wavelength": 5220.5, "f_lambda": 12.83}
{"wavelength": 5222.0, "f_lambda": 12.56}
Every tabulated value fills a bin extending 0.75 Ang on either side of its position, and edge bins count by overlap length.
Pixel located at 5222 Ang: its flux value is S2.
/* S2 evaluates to 12.56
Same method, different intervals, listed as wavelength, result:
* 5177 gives 12.72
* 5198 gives 12.73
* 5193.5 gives 11.33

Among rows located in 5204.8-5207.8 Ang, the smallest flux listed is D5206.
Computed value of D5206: 10.46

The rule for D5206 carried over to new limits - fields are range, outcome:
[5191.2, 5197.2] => 10.67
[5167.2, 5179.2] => 8.527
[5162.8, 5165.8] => 12.18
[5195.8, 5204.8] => 11.33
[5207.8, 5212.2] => 10.8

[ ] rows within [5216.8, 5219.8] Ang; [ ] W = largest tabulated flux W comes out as 12.63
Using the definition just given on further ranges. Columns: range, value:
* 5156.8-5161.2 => 12.47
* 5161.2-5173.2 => 12.26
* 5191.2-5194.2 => 11.33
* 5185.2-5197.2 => 12.22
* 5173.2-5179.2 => 12.72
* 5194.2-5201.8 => 12.73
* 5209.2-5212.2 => 12.24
